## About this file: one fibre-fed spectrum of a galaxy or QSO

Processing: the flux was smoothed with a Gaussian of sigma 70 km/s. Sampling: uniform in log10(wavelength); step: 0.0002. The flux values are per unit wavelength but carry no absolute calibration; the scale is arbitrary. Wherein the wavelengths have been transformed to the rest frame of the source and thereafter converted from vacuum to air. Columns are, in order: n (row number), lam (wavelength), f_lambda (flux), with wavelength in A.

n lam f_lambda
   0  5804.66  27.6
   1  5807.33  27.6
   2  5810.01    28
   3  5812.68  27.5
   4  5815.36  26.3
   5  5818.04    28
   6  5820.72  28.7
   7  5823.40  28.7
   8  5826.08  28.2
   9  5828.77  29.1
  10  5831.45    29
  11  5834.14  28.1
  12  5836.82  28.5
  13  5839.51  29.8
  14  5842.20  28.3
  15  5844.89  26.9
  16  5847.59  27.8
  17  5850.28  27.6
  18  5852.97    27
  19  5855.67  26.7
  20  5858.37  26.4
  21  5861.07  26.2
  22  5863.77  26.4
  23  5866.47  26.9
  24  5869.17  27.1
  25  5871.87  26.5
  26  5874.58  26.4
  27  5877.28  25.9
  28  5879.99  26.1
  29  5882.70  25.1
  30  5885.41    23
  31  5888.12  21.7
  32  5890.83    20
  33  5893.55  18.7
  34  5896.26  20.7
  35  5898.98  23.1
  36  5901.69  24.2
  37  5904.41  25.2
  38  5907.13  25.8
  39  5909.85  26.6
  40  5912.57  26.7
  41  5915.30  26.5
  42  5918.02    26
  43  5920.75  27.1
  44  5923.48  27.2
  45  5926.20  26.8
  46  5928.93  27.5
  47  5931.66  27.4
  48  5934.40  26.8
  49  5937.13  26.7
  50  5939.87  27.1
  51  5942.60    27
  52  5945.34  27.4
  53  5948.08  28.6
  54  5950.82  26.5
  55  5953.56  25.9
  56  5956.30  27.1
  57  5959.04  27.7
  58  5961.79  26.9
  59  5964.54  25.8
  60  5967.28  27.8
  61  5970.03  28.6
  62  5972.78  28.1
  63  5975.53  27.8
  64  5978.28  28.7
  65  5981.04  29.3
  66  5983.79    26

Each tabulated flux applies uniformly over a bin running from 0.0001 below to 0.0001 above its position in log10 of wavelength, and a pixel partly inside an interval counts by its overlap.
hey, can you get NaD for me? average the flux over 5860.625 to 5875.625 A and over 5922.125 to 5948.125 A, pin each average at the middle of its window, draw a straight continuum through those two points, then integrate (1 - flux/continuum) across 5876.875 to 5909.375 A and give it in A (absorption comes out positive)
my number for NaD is 4.3 A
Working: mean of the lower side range 26.6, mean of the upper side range 27.2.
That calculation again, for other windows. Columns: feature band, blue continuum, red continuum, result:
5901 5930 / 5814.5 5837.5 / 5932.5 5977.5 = 1.28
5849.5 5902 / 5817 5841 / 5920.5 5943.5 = 6.03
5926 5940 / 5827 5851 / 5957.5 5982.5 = 0.46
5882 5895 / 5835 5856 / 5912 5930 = 2.75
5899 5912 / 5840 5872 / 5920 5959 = 0.87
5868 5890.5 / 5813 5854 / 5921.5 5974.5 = 2.26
